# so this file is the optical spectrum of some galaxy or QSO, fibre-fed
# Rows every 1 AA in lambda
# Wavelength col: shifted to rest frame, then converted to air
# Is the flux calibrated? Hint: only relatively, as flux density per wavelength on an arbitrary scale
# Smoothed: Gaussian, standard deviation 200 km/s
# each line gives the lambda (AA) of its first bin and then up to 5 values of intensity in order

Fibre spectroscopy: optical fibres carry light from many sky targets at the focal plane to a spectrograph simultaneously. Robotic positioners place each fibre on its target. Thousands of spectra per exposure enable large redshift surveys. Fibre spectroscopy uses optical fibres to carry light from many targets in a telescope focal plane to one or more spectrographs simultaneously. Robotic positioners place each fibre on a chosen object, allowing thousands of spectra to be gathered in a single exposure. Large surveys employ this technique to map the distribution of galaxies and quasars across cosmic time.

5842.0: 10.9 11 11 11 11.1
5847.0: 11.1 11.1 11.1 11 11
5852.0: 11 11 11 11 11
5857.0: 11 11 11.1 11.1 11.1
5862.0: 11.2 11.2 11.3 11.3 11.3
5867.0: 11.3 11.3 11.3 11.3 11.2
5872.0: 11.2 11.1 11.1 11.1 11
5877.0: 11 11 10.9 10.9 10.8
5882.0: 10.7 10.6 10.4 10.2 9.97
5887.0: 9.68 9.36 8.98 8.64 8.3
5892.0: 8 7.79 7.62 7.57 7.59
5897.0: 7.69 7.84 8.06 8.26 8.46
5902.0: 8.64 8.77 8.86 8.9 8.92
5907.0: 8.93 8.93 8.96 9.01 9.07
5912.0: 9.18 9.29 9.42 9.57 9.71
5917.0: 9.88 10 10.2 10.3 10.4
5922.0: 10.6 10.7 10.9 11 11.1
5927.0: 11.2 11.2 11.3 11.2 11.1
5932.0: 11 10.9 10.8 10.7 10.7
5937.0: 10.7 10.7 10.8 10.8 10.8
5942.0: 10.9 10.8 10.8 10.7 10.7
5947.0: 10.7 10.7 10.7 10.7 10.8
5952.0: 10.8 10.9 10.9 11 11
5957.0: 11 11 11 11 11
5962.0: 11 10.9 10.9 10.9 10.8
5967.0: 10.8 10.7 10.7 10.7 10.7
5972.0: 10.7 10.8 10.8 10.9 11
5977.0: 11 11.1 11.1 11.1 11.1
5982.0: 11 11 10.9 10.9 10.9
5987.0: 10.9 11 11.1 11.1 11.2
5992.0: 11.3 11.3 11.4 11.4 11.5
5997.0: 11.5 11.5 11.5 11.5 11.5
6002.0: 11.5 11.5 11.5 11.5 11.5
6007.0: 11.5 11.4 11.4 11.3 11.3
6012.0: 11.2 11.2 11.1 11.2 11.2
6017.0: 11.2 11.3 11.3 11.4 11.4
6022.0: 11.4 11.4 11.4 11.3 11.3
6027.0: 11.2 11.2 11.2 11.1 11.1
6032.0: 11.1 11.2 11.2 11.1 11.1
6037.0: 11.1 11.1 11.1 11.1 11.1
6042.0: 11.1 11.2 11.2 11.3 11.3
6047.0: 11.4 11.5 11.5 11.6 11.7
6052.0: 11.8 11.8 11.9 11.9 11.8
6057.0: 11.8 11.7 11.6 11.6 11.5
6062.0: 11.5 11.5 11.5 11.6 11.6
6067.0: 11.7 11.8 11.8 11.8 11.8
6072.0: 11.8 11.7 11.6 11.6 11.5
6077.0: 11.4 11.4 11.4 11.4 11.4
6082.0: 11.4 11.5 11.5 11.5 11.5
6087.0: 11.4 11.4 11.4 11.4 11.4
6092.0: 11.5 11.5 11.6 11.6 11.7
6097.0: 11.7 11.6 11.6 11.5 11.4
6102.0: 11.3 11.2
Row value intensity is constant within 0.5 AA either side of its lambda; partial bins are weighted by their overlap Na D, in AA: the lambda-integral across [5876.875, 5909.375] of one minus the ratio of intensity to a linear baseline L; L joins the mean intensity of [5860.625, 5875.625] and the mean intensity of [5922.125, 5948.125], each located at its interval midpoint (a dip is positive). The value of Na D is 5.8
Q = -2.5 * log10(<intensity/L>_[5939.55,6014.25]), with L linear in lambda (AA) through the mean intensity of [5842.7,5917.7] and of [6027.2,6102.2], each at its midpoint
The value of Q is -0.03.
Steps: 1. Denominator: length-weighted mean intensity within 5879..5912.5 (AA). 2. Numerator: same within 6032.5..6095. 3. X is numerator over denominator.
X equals 1.28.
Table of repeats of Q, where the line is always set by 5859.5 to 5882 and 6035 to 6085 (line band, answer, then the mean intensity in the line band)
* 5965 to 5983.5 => 0.043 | 10.9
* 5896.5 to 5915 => 0.267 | 8.76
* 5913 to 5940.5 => 0.064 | 10.6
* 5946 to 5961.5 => 0.041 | 10.9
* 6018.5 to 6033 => 0.016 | 11.3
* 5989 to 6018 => 0.003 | 11.4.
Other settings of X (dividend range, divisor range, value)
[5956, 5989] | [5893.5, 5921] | 1.23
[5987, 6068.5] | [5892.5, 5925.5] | 1.25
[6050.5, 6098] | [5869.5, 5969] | 1.14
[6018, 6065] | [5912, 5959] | 1.07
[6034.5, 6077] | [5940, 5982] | 1.06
